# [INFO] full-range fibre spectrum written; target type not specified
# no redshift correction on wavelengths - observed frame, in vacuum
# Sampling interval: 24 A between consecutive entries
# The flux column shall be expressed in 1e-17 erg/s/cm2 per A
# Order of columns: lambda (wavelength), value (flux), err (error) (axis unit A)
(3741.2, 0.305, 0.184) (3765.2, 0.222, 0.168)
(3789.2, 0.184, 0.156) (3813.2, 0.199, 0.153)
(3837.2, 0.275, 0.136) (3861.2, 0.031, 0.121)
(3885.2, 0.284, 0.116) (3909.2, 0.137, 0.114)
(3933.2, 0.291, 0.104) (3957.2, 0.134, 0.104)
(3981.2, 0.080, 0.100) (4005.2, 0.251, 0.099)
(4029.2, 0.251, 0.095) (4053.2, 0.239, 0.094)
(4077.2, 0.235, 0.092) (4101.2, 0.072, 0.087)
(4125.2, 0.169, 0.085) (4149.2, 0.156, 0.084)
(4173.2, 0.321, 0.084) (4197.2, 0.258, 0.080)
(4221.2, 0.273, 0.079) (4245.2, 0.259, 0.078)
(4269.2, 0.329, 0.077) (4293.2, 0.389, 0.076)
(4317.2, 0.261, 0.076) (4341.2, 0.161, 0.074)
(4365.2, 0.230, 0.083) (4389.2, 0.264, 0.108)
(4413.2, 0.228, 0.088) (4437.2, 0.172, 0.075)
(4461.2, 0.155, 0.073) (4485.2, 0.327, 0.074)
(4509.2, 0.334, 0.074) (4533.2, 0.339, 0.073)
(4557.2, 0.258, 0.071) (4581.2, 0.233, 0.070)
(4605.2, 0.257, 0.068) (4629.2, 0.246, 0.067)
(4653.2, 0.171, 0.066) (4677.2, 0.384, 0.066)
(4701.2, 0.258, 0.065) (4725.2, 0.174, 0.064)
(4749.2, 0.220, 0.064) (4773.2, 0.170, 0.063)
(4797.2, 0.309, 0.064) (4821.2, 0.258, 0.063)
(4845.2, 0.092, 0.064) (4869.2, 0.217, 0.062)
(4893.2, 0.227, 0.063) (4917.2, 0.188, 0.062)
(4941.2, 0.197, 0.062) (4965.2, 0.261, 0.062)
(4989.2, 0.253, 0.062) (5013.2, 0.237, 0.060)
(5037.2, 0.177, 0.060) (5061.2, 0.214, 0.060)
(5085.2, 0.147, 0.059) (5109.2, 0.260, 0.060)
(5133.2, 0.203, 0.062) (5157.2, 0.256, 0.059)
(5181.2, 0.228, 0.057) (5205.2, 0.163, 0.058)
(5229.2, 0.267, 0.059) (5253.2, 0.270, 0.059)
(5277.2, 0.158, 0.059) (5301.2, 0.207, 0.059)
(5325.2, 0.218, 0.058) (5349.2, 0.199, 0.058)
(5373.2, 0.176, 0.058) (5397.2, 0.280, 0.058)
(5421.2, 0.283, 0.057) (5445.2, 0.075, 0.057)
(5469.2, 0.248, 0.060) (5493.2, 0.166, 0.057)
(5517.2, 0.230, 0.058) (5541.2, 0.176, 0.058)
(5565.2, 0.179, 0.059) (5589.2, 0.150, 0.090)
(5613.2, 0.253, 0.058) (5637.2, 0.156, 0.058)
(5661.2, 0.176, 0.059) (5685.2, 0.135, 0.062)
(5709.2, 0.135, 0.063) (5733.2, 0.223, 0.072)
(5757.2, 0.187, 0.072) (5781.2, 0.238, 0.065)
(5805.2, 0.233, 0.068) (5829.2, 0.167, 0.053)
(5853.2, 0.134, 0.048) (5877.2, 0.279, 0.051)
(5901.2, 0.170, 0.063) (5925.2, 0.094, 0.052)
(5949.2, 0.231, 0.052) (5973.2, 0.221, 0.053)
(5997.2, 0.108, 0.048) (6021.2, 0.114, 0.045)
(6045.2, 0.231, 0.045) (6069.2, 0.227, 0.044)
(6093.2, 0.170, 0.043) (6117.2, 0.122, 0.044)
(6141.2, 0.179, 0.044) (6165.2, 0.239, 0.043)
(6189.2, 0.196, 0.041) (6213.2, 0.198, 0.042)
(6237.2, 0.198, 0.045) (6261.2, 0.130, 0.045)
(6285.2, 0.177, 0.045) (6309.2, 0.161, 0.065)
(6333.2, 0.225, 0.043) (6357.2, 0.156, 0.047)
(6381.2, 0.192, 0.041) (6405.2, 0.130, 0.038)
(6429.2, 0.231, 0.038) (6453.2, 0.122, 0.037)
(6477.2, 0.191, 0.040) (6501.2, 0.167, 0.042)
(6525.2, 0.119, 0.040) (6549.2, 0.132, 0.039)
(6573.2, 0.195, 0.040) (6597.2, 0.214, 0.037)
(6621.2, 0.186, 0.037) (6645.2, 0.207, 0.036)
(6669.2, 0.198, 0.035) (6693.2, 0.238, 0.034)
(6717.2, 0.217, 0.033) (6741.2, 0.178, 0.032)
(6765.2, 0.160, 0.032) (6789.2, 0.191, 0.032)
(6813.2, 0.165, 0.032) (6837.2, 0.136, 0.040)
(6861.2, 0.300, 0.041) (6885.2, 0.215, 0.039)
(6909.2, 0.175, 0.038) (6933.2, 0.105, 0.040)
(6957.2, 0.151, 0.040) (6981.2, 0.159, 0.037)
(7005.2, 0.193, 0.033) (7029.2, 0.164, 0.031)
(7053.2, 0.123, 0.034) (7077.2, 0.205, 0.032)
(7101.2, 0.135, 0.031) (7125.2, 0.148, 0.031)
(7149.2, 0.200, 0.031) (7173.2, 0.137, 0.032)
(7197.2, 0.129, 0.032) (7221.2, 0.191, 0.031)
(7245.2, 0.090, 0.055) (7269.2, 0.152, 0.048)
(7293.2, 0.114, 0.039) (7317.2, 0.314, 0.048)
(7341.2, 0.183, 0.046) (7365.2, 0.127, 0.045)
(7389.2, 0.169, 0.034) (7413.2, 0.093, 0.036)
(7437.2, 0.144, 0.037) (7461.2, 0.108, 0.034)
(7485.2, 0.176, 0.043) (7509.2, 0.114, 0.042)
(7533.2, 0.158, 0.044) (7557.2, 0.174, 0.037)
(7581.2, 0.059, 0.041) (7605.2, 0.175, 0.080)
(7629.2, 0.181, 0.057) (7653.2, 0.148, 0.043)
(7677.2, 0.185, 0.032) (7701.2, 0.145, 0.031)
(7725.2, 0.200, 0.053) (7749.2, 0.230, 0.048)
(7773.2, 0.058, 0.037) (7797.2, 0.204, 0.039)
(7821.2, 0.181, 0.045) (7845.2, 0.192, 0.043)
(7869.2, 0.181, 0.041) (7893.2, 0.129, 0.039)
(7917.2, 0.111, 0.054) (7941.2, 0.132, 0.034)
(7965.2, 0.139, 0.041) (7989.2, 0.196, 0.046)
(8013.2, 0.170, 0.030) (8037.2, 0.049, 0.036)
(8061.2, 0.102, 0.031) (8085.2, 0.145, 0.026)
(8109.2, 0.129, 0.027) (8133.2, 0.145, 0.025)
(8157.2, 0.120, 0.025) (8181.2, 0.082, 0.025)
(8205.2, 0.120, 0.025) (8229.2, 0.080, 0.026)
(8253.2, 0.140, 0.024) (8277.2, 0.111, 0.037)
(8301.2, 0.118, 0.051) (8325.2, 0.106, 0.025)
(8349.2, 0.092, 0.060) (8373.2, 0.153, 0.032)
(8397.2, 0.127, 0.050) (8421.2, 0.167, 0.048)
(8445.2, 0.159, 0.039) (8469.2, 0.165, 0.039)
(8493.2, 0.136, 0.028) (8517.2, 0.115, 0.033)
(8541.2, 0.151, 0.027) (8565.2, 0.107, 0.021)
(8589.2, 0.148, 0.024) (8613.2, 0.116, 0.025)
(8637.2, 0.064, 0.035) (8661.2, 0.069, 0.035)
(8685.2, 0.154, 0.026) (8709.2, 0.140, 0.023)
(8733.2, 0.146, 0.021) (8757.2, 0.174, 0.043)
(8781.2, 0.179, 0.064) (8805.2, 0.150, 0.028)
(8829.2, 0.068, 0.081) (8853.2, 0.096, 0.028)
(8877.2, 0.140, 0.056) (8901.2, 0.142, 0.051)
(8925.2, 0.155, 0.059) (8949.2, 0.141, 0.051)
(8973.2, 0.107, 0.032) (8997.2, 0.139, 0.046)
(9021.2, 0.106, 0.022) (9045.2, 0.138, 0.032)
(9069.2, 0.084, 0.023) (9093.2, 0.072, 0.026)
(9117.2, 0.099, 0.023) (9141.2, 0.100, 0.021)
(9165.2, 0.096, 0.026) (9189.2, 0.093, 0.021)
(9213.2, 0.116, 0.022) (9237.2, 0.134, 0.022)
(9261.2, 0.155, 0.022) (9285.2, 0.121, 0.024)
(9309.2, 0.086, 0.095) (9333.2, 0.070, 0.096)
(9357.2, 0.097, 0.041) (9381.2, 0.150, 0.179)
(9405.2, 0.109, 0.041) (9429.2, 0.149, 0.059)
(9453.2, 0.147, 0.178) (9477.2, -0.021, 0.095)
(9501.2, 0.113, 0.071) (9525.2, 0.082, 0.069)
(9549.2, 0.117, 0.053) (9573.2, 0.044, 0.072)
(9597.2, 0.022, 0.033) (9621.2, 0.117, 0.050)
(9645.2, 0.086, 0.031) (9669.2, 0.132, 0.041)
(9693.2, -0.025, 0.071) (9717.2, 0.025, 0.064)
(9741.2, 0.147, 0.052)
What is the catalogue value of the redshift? 0.459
